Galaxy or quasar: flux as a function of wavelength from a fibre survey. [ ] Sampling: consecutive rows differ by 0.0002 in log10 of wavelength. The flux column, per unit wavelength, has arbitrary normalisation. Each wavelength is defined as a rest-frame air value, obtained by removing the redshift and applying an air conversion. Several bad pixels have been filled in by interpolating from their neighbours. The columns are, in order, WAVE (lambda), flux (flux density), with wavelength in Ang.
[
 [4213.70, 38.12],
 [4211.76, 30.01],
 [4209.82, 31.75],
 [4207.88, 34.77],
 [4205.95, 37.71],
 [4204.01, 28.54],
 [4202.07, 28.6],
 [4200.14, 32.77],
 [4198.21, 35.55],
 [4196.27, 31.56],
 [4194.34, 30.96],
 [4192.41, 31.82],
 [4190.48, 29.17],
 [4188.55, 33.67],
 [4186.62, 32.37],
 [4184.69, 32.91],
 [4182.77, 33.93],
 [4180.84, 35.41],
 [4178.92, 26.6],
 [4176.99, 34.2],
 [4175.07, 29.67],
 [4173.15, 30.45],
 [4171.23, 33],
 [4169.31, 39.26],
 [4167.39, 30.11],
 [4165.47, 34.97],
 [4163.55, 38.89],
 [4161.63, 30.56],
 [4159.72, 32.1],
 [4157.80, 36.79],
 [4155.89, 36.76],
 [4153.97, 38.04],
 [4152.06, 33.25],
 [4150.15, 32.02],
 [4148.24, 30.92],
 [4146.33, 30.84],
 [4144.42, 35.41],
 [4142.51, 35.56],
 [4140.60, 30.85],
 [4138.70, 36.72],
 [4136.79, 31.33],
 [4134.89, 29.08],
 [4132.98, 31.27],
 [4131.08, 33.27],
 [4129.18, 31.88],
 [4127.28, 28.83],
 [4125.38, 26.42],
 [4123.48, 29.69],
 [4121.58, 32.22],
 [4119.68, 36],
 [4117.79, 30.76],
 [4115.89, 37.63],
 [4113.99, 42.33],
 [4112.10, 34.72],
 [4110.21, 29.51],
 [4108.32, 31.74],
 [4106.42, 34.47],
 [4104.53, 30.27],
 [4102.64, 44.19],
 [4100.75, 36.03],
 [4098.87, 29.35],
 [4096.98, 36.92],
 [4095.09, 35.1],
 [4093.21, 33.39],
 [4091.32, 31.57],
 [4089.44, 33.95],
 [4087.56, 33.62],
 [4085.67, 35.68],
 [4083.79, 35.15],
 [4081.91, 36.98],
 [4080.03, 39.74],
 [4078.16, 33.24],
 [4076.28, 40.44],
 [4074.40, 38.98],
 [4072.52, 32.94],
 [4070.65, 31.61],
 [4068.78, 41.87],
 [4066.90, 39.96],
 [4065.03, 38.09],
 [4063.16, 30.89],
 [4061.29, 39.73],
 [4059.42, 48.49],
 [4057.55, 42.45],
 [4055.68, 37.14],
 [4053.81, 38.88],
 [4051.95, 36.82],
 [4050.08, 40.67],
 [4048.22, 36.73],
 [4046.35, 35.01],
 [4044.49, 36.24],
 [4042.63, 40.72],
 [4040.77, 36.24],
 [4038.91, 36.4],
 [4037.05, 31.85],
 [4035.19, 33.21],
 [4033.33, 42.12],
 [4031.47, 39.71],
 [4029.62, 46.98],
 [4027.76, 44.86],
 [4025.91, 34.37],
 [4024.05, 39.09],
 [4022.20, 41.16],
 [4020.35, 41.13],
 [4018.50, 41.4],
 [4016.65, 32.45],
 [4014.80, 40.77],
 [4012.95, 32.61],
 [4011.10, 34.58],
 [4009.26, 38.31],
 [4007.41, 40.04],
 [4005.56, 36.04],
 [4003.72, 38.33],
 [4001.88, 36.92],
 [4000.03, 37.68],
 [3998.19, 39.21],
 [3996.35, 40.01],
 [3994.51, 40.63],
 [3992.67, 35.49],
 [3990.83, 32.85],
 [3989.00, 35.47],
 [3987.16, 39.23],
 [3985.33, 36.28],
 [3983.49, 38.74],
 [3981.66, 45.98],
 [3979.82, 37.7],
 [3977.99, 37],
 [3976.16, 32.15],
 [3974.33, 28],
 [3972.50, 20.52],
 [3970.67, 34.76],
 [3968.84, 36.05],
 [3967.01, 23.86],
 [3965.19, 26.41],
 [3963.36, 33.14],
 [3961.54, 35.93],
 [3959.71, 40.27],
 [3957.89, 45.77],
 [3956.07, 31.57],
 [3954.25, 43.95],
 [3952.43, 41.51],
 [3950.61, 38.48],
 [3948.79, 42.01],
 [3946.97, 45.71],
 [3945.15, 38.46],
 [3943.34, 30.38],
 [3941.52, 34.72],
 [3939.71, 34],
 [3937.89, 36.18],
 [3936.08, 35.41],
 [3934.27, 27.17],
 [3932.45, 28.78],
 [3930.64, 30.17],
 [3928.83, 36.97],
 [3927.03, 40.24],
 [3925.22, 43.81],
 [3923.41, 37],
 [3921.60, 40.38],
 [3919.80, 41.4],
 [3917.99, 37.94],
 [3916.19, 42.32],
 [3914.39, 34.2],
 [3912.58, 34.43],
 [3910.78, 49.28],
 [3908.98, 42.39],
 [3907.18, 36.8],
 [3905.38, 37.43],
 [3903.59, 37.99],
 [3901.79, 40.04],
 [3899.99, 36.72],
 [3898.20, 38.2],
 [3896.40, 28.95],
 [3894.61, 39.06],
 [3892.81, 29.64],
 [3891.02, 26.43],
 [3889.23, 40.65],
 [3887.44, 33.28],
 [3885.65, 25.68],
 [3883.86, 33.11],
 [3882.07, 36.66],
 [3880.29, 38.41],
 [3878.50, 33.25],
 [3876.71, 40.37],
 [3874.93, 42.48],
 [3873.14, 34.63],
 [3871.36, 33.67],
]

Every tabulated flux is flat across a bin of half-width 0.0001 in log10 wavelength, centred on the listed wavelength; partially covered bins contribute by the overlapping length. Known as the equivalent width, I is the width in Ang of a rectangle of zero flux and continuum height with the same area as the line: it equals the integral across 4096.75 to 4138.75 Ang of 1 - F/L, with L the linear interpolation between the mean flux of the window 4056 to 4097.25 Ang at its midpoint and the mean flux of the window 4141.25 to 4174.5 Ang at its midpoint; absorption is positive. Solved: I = 2.7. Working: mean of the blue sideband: 36.8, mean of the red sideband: 34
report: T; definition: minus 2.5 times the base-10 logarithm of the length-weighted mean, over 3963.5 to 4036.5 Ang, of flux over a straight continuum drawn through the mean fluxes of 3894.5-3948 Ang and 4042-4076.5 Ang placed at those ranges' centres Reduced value 0.03 mag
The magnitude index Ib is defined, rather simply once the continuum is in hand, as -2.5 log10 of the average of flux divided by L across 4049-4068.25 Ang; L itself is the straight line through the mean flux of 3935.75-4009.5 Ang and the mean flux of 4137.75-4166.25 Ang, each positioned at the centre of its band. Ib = -0.11 mag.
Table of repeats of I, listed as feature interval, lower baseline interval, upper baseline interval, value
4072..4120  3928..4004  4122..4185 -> -2.14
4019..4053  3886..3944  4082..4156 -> -3.86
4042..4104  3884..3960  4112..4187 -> -4.54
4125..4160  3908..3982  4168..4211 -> 0.41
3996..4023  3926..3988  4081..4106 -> -2.11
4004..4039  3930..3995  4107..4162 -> -3.78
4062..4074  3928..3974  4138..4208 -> -0.78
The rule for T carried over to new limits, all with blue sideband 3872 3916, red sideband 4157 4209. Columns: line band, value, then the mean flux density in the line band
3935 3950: -0.038 mag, 37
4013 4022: -0.109 mag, 38.5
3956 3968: 0.046 mag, 34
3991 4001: -0.090 mag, 38.1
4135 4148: 0.009 mag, 33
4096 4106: -0.047 mag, 35.3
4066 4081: -0.097 mag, 37.3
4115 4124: 0.006 mag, 33.4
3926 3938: 0.074 mag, 33.5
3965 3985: 0.069 mag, 33.2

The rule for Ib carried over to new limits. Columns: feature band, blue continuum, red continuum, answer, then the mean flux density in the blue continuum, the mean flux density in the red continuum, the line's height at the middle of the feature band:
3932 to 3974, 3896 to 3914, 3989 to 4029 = 0.10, 38.4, 38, 38.2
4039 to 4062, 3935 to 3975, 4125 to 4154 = -0.16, 35.3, 32.2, 33.7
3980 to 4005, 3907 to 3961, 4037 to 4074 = -0.01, 38.1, 37.8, 37.9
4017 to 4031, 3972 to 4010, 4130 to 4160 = -0.14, 36.7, 33.4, 36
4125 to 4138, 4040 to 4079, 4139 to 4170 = 0.15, 38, 34.2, 35.1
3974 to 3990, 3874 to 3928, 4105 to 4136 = -0.05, 37.3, 32.4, 35.5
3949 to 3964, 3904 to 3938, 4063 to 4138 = -0.06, 37.5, 34.3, 36.9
